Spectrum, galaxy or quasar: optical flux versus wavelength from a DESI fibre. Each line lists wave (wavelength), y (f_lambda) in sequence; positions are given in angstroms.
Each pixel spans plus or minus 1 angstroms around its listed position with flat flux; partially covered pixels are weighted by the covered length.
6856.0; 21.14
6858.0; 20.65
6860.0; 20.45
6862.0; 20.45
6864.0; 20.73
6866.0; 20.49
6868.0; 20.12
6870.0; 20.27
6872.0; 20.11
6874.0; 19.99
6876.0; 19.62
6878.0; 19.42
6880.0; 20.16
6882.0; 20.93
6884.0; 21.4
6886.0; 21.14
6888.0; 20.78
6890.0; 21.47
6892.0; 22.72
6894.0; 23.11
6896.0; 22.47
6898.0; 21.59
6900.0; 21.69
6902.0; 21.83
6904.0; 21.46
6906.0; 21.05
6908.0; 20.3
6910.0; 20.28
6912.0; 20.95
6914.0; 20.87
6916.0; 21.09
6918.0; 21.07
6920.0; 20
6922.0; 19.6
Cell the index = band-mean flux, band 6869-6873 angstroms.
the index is 20.2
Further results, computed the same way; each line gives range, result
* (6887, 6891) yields 21.1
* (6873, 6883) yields 20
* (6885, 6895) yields 21.8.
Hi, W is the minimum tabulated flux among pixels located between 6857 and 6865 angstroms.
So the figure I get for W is 20.45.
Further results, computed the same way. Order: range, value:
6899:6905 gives 21.46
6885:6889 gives 20.78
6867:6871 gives 20.12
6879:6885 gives 20.16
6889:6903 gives 21.47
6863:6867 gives 20.49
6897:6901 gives 21.59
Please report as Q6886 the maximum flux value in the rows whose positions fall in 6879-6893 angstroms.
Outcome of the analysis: 22.72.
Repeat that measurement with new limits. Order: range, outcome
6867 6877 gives 20.27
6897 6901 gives 21.69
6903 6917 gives 21.46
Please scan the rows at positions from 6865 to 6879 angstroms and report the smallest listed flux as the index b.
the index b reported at 19.42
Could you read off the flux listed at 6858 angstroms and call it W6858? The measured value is 20.65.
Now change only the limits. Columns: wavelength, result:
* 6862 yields 20.45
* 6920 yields 20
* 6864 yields 20.73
